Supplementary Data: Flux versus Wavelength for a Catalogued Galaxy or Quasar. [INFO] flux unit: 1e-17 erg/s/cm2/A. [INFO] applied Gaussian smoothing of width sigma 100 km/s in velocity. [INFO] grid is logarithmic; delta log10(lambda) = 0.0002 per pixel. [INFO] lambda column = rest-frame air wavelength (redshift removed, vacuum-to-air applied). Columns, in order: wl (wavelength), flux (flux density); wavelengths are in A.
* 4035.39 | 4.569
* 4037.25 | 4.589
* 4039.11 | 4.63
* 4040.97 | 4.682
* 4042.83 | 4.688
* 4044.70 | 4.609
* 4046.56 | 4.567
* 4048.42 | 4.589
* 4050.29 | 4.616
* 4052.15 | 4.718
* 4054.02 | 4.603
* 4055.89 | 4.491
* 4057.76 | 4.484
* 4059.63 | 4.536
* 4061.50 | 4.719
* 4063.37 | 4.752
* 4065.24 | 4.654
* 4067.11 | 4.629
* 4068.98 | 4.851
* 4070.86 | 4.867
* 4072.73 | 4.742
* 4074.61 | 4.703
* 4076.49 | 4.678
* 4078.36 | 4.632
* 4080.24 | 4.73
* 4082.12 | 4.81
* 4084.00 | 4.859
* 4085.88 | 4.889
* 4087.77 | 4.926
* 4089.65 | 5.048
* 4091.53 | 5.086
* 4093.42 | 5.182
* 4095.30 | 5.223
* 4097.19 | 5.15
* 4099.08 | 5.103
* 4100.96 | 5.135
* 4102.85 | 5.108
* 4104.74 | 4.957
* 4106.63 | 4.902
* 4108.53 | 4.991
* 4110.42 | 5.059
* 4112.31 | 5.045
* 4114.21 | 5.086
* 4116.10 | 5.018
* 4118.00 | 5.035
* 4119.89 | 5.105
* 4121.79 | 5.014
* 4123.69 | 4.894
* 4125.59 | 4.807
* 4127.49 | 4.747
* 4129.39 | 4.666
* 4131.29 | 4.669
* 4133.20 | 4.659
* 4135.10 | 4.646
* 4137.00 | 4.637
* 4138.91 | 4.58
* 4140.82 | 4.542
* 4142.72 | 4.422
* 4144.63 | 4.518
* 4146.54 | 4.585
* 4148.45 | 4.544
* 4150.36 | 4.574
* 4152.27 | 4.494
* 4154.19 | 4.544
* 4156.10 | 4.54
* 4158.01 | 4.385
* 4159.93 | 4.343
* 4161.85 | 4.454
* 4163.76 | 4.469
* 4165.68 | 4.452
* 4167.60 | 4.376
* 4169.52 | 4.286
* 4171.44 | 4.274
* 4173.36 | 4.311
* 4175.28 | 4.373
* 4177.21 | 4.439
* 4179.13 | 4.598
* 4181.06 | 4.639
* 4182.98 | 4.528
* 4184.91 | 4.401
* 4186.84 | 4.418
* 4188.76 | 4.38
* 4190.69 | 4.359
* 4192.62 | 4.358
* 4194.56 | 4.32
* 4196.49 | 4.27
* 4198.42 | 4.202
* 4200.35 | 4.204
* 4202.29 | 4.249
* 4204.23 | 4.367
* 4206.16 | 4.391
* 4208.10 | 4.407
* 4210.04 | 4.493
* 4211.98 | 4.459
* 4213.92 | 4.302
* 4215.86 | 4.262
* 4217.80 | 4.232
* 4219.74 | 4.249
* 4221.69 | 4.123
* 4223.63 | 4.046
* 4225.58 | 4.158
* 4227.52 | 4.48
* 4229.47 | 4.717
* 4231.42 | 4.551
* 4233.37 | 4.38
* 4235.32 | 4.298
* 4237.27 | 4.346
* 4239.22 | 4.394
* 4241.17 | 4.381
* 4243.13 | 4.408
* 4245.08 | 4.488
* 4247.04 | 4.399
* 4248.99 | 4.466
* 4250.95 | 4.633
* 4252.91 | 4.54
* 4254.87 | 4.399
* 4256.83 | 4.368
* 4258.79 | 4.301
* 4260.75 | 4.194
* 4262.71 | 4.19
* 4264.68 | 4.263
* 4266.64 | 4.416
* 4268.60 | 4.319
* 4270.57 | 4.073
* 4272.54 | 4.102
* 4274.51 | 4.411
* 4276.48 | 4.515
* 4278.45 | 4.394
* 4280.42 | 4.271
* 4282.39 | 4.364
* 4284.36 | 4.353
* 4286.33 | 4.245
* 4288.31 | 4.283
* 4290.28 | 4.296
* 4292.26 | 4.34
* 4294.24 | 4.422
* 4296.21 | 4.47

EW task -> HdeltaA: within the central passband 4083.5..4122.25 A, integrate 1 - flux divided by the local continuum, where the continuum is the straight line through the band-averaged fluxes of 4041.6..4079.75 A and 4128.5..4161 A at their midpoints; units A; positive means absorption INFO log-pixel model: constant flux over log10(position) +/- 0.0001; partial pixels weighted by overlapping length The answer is -3.7 A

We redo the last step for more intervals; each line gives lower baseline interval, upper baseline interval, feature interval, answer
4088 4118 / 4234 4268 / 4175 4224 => 2.9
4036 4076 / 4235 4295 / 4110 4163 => -1.8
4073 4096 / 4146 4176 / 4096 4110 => -0.8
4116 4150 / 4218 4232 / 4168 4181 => 0.4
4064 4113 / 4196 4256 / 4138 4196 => 2.0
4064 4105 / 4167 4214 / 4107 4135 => -1.1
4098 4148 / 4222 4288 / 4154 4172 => 1.1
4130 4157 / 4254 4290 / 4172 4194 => 0.3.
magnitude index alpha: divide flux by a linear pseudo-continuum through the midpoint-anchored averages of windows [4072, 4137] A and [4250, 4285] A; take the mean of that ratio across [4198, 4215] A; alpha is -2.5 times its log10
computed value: 0.05 mag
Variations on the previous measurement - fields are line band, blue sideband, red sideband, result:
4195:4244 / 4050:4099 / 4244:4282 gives 0.03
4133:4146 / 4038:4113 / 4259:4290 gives 0.02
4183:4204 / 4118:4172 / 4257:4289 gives 0.04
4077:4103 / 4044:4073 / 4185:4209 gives -0.09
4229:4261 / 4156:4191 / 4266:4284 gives -0.02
